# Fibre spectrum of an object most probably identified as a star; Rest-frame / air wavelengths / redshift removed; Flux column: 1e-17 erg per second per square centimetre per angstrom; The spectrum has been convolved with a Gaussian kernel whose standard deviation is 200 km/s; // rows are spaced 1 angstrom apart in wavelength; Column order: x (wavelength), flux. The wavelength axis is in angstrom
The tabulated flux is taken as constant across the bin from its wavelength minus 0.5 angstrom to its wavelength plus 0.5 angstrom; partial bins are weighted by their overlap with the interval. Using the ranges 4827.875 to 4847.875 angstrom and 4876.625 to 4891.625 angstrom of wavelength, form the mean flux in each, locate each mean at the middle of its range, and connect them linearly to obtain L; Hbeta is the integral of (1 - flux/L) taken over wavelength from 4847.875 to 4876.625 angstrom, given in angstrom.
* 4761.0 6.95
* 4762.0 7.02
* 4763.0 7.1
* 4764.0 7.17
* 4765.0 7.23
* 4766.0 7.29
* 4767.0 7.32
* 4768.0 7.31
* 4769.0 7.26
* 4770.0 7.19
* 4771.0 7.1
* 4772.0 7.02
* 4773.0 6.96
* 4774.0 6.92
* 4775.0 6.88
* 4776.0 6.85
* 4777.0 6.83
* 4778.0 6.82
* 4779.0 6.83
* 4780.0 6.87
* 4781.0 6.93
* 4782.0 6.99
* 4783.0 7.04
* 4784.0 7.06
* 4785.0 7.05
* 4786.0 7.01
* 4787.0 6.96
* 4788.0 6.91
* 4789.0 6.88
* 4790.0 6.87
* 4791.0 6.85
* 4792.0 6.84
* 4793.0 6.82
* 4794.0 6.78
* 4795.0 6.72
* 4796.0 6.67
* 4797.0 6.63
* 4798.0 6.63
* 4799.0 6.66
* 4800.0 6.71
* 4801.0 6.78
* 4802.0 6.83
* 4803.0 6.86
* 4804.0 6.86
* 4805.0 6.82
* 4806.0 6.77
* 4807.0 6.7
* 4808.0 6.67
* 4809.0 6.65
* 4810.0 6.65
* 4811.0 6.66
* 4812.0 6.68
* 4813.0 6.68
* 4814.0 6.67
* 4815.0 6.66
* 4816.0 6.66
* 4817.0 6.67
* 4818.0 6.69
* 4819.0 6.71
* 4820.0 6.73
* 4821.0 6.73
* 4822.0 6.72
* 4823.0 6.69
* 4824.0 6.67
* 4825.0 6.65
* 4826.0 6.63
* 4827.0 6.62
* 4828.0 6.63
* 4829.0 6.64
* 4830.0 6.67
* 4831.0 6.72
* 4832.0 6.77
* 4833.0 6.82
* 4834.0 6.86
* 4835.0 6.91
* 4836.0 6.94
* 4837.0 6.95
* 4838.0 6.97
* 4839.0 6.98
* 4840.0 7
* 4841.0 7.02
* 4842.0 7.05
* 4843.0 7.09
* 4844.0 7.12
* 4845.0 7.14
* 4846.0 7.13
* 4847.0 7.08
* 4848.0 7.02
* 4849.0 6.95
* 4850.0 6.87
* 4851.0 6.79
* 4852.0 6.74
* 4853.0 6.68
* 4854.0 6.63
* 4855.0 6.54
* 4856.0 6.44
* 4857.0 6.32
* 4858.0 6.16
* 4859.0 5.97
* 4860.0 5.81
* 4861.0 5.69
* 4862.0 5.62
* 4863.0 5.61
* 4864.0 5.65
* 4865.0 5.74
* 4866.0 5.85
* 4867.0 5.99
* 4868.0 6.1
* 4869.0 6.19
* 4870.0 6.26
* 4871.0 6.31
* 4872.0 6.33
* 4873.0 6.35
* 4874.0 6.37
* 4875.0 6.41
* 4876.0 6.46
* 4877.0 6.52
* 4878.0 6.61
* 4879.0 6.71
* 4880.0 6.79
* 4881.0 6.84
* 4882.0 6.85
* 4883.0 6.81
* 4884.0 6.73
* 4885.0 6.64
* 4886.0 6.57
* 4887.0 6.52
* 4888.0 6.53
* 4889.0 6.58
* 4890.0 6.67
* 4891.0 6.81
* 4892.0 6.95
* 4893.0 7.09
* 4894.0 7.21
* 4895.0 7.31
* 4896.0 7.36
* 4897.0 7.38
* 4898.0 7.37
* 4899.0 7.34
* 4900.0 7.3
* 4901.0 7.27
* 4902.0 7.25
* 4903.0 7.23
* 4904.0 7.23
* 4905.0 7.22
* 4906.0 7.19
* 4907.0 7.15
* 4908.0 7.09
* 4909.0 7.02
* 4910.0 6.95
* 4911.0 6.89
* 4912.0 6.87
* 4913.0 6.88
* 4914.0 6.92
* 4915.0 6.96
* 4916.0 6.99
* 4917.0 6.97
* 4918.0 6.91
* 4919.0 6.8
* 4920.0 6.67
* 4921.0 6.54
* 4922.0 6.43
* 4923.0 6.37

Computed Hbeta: 2.3 angstrom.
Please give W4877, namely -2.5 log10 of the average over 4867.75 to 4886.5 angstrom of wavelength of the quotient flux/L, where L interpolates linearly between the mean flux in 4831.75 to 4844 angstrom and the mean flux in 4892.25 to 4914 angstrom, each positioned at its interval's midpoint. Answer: 0.09 mag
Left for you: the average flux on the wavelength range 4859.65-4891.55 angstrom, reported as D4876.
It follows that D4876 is 6.34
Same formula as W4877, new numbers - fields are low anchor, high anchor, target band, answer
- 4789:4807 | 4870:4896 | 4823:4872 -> 0.03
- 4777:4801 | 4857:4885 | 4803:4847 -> -0.03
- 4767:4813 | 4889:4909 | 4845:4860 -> 0.06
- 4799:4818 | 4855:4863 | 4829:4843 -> -0.09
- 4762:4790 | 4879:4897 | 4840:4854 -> -0.01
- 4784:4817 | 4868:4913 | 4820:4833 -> 0.02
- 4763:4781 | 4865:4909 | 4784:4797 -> 0.02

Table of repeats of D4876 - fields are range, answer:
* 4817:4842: 6.78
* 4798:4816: 6.72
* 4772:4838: 6.79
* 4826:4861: 6.75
